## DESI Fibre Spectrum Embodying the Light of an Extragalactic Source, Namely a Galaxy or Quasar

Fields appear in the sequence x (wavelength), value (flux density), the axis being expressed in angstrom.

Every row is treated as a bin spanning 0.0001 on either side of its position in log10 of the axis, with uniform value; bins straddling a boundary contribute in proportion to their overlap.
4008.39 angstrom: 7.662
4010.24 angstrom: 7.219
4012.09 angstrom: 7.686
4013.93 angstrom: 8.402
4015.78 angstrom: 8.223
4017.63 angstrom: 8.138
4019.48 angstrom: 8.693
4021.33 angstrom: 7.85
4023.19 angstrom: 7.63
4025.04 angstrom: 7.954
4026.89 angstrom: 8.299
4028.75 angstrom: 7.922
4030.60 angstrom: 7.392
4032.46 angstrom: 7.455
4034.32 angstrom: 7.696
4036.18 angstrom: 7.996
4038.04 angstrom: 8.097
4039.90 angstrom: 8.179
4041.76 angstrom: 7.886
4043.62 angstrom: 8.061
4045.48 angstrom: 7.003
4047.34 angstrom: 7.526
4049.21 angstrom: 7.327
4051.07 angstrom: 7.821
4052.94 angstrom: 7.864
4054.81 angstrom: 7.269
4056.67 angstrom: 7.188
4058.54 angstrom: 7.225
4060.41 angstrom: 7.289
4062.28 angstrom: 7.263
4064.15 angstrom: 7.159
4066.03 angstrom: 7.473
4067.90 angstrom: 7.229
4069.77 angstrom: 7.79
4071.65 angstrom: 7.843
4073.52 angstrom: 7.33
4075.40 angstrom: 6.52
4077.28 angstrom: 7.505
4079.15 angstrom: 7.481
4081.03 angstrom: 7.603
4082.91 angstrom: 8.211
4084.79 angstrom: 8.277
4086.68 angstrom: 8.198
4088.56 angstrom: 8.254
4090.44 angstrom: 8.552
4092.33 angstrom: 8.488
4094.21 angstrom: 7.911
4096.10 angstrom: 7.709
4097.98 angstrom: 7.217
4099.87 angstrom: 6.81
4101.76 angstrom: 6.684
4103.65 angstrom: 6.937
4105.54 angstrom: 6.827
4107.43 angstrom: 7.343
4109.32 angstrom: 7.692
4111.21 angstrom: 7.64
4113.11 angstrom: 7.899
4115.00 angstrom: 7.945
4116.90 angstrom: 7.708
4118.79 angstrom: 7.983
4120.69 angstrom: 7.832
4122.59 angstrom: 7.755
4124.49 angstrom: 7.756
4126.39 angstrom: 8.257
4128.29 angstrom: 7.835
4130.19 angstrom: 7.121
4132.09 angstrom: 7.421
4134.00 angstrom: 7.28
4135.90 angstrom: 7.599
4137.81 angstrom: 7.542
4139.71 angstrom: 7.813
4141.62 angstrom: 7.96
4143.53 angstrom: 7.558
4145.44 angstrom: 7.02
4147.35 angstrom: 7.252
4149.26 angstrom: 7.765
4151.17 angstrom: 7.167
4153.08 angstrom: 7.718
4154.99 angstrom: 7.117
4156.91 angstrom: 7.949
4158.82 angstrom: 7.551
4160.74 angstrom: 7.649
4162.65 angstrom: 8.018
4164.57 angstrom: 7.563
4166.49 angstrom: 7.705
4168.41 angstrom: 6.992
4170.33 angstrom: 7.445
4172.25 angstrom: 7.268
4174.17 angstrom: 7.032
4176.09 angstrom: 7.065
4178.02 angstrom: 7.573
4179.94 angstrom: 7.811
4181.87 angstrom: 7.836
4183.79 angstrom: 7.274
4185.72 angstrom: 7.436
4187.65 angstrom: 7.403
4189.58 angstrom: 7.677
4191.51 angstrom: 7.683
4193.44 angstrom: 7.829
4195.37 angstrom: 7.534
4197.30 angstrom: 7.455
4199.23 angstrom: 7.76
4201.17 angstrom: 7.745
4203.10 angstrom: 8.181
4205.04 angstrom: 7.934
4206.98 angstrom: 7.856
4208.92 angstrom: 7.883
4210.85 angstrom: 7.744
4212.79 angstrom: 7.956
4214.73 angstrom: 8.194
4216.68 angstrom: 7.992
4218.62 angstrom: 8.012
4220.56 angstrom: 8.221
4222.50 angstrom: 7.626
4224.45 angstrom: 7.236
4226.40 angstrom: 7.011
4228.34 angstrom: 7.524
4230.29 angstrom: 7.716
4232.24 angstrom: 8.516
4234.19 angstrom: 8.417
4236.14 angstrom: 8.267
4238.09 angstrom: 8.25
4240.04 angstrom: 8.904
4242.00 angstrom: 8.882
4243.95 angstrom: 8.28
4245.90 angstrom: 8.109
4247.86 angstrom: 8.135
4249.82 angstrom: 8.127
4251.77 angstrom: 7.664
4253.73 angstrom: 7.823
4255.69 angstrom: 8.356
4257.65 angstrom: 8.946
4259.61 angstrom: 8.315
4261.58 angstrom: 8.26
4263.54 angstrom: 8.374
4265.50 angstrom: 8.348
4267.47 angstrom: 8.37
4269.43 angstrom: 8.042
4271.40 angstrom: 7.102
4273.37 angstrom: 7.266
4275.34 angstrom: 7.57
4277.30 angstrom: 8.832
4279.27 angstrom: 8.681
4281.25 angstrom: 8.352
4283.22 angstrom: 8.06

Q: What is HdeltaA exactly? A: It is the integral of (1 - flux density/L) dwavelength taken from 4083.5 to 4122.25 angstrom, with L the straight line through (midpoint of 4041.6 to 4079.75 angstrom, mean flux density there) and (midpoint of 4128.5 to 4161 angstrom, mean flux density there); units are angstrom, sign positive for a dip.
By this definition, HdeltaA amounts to -1.2 angstrom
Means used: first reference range 7.42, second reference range 7.5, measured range 7.7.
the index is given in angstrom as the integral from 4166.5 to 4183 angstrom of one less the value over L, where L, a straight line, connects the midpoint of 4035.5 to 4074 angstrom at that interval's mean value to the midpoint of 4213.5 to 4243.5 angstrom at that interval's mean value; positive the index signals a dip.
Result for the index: 1.1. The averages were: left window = 7.56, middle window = 7.4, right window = 8.05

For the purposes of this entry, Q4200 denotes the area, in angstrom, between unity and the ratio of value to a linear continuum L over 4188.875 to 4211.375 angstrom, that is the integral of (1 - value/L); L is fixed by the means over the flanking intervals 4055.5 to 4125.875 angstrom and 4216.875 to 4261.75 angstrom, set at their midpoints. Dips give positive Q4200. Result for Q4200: 0.55 angstrom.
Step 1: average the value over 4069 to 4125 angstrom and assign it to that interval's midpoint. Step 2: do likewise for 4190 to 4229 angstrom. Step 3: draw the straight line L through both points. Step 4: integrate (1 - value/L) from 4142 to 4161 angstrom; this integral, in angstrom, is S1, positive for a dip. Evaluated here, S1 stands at 0.6 angstrom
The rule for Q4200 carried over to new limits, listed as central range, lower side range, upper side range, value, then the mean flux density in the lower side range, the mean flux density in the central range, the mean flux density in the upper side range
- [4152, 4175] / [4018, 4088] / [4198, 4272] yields 1.2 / 7.67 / 7.5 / 8.06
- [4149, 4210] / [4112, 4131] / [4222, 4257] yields 2.7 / 7.81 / 7.59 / 8.06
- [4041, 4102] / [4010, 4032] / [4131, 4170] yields 1.6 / 7.96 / 7.58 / 7.53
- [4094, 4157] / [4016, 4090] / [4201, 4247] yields 2.6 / 7.7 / 7.52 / 8.02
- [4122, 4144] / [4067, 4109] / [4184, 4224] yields 0.0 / 7.58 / 7.66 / 7.79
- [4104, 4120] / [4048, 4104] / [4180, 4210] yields 0.0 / 7.55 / 7.61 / 7.7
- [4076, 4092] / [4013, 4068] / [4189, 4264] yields -0.4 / 7.72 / 8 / 8.01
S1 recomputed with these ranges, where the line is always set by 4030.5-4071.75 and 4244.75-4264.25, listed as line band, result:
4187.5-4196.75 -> 0.4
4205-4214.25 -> 0.2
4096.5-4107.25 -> 1.1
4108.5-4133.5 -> 0.1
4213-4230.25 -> 0.8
